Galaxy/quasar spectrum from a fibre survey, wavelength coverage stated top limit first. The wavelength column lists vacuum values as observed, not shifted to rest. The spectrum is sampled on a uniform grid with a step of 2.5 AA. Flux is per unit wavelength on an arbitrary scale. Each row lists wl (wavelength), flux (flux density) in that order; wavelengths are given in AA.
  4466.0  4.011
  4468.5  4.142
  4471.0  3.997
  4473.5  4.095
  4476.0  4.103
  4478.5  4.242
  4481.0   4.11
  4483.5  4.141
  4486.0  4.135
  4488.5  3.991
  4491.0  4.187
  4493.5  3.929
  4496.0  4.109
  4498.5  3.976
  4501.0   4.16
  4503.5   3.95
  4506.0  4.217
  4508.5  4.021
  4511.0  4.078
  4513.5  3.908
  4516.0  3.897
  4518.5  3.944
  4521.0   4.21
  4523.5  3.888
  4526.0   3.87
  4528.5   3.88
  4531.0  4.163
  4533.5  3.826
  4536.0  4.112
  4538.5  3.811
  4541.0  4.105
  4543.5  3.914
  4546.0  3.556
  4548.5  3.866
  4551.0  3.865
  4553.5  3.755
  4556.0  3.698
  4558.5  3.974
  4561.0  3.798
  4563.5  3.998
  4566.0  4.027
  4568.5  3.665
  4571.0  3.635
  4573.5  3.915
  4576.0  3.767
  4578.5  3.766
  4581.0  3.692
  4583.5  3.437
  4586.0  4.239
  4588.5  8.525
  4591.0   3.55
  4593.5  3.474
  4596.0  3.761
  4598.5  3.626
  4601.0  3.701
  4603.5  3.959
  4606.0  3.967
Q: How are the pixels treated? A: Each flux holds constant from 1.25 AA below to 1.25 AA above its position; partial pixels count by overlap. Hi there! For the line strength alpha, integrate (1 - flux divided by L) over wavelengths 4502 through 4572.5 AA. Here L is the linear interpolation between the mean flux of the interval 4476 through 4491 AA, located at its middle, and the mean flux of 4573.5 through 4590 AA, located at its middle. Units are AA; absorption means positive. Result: 6.8 AA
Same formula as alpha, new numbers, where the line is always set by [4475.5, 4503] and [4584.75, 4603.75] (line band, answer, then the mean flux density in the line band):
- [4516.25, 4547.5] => 2.0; 3.94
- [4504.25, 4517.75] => 0.4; 4.02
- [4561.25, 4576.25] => 1.6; 3.84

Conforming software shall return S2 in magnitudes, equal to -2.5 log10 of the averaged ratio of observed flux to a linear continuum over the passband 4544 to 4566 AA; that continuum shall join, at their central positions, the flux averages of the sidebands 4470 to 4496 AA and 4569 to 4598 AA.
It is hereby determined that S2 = 0.08 mag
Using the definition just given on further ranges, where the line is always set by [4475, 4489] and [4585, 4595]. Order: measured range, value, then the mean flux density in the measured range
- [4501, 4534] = 0.10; 4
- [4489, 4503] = 0.04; 4.06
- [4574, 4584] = 0.29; 3.7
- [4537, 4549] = 0.19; 3.85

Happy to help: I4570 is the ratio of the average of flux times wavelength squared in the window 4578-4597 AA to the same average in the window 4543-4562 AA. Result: 1.2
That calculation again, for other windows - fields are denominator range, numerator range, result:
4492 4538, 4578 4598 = 1.11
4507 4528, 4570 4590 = 1.13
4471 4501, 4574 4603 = 1.06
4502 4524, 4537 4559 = 0.97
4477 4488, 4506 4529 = 0.98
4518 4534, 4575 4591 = 1.16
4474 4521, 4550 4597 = 1.03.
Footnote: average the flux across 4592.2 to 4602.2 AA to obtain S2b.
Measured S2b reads 3.64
